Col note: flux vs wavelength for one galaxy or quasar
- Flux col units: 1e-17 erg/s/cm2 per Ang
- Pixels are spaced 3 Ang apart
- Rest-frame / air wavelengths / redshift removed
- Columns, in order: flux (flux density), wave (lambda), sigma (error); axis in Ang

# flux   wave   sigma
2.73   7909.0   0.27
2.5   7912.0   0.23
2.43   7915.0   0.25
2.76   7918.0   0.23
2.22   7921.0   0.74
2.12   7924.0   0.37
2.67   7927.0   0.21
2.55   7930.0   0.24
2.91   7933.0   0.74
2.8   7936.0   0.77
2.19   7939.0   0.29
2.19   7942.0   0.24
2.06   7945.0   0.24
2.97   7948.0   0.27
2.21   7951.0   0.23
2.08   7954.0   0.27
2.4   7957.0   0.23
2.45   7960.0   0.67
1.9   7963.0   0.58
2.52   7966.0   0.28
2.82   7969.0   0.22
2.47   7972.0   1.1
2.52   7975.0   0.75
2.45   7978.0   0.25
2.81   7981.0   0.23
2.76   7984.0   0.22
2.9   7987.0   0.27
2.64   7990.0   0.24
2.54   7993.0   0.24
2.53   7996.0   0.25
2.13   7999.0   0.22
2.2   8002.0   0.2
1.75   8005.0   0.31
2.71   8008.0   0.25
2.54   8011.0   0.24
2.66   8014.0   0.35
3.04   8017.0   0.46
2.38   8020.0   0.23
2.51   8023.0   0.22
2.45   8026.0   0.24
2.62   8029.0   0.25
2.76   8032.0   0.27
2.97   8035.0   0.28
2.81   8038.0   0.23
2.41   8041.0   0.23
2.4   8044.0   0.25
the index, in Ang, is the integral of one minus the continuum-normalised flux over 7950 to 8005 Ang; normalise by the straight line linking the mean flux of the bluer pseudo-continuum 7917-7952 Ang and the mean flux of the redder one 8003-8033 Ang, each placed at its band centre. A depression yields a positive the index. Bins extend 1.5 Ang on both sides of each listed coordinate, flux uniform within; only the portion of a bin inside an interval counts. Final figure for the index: 1.3 Ang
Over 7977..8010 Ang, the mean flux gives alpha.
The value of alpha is 2.49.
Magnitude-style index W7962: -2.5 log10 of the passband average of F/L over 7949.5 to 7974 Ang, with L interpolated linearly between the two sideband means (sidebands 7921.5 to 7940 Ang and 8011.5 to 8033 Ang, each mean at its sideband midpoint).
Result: 0.09 mag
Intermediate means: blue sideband 2.53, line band 2.36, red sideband 2.62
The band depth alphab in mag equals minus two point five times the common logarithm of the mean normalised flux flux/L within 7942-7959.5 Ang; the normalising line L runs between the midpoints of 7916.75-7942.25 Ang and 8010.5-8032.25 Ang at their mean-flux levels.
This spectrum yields 0.09 mag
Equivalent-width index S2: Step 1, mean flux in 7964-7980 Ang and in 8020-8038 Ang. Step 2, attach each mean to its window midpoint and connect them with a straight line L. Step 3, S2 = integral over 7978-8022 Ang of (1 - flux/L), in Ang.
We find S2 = 1.0 Ang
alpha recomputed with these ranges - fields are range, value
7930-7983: 2.46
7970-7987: 2.63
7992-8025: 2.45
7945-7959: 2.38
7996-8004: 2.21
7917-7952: 2.47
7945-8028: 2.49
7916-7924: 2.42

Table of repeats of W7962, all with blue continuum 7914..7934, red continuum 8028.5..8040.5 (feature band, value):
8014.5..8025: 0.04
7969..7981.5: 0.03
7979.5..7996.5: -0.02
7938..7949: 0.10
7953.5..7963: 0.15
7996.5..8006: 0.27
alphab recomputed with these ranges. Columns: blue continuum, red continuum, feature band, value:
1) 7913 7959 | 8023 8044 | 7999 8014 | 0.12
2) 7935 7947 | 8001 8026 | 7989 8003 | 0.01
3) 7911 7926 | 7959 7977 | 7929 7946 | -0.02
